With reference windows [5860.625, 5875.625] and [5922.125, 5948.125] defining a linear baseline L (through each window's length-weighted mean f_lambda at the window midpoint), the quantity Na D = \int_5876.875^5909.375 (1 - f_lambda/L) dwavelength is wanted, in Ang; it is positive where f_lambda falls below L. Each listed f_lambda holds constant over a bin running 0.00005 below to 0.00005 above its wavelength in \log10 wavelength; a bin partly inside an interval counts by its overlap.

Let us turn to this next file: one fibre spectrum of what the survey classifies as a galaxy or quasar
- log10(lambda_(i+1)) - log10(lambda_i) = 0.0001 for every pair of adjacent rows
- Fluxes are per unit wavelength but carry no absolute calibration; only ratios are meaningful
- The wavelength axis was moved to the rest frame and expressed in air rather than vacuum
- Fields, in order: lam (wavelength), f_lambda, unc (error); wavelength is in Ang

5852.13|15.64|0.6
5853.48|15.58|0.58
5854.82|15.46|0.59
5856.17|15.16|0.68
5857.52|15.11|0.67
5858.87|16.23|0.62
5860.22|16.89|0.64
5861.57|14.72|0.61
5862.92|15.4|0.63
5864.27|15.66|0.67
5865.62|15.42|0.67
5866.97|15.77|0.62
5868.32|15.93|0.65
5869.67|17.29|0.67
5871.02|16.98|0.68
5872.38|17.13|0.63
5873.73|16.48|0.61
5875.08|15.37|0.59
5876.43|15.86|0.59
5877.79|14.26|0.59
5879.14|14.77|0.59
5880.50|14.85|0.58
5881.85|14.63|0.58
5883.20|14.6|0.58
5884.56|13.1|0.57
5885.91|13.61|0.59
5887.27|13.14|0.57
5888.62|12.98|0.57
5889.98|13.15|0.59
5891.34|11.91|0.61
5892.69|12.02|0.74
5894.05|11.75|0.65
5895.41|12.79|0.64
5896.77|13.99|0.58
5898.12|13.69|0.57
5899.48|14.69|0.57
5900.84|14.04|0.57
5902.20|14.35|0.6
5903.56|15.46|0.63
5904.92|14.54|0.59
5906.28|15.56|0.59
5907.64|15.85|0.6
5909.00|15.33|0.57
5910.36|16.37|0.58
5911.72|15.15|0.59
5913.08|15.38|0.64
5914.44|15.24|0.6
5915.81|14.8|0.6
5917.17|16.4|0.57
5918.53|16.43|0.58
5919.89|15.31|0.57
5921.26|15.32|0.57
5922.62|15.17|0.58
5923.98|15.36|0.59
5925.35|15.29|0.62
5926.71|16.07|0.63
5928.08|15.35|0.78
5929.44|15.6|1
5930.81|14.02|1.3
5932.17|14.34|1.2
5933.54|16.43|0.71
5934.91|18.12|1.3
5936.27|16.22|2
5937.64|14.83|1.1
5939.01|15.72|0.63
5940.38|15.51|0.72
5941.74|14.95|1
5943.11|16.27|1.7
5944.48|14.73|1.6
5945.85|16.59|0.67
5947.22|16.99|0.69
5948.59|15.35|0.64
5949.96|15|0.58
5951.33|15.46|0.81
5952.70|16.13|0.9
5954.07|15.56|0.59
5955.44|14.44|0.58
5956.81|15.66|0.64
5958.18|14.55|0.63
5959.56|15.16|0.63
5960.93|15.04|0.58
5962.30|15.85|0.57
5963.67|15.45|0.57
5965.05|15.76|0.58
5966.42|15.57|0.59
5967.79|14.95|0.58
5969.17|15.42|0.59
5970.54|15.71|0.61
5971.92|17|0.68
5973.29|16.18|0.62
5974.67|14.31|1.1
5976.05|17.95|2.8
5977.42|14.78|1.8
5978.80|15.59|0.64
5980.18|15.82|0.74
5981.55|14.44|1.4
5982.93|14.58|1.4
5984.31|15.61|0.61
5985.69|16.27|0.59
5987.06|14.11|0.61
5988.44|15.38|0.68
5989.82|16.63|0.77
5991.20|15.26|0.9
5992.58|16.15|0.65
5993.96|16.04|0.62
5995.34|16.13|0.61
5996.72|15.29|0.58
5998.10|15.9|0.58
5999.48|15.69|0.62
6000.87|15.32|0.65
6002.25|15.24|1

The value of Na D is 4.0 Ang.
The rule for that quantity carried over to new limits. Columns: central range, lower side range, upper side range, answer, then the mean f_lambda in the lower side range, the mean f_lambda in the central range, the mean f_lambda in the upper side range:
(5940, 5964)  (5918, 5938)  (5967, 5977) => 0.42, 15.6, 15.5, 15.9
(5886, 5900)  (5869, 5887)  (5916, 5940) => 2.14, 15.2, 13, 15.6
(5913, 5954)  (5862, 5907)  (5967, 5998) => -1.39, 14.6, 15.6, 15.6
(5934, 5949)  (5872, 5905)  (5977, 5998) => -1.12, 14.1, 16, 15.5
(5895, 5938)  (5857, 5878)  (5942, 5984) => 1.31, 15.9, 15.3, 15.5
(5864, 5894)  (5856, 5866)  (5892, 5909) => 0.51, 15.6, 14.7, 14.1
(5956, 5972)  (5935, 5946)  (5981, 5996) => 0.17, 15.7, 15.4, 15.5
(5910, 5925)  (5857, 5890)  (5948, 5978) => -0.15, 15.2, 15.5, 15.5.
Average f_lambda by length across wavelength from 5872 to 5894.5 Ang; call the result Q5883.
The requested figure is 14.1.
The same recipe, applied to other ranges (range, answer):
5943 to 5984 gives 15.5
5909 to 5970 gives 15.5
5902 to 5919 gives 15.5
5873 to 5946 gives 14.9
